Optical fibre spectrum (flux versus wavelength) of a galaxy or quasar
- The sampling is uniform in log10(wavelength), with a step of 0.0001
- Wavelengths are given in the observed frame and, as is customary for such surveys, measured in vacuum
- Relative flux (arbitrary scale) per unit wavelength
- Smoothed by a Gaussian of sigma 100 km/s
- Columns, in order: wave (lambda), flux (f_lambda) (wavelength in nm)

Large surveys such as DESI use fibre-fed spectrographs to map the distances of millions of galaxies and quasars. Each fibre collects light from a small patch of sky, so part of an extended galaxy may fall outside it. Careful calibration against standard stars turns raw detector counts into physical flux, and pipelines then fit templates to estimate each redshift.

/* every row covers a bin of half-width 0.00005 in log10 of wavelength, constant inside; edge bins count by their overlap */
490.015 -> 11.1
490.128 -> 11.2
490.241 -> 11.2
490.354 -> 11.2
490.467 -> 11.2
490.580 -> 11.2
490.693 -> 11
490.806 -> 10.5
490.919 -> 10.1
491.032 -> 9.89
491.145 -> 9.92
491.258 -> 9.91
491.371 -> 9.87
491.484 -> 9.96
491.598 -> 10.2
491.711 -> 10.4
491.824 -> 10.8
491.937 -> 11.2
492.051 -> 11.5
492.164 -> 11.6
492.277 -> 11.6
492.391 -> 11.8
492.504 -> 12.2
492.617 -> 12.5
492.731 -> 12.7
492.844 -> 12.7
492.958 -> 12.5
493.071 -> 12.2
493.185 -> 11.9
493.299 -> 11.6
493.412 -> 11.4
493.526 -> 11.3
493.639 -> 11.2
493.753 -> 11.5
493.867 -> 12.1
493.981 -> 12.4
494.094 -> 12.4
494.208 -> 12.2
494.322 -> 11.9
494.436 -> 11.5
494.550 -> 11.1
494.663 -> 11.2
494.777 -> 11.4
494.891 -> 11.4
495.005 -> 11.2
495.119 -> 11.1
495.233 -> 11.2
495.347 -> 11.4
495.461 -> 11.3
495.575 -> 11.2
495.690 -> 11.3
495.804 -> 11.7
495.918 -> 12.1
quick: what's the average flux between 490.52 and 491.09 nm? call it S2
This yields 10.5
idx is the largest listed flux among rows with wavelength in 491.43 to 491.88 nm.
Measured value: 10.8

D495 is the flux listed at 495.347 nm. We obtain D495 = 11.4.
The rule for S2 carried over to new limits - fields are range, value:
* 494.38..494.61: 11.3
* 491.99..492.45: 11.6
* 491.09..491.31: 9.92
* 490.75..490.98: 10.3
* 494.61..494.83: 11.3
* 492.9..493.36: 12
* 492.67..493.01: 12.6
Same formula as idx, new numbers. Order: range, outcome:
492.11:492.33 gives 11.6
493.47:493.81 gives 11.5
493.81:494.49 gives 12.4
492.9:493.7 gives 12.5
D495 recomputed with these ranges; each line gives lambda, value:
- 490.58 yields 11.2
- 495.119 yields 11.1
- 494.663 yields 11.2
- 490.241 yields 11.2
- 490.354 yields 11.2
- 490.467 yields 11.2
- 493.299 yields 11.6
